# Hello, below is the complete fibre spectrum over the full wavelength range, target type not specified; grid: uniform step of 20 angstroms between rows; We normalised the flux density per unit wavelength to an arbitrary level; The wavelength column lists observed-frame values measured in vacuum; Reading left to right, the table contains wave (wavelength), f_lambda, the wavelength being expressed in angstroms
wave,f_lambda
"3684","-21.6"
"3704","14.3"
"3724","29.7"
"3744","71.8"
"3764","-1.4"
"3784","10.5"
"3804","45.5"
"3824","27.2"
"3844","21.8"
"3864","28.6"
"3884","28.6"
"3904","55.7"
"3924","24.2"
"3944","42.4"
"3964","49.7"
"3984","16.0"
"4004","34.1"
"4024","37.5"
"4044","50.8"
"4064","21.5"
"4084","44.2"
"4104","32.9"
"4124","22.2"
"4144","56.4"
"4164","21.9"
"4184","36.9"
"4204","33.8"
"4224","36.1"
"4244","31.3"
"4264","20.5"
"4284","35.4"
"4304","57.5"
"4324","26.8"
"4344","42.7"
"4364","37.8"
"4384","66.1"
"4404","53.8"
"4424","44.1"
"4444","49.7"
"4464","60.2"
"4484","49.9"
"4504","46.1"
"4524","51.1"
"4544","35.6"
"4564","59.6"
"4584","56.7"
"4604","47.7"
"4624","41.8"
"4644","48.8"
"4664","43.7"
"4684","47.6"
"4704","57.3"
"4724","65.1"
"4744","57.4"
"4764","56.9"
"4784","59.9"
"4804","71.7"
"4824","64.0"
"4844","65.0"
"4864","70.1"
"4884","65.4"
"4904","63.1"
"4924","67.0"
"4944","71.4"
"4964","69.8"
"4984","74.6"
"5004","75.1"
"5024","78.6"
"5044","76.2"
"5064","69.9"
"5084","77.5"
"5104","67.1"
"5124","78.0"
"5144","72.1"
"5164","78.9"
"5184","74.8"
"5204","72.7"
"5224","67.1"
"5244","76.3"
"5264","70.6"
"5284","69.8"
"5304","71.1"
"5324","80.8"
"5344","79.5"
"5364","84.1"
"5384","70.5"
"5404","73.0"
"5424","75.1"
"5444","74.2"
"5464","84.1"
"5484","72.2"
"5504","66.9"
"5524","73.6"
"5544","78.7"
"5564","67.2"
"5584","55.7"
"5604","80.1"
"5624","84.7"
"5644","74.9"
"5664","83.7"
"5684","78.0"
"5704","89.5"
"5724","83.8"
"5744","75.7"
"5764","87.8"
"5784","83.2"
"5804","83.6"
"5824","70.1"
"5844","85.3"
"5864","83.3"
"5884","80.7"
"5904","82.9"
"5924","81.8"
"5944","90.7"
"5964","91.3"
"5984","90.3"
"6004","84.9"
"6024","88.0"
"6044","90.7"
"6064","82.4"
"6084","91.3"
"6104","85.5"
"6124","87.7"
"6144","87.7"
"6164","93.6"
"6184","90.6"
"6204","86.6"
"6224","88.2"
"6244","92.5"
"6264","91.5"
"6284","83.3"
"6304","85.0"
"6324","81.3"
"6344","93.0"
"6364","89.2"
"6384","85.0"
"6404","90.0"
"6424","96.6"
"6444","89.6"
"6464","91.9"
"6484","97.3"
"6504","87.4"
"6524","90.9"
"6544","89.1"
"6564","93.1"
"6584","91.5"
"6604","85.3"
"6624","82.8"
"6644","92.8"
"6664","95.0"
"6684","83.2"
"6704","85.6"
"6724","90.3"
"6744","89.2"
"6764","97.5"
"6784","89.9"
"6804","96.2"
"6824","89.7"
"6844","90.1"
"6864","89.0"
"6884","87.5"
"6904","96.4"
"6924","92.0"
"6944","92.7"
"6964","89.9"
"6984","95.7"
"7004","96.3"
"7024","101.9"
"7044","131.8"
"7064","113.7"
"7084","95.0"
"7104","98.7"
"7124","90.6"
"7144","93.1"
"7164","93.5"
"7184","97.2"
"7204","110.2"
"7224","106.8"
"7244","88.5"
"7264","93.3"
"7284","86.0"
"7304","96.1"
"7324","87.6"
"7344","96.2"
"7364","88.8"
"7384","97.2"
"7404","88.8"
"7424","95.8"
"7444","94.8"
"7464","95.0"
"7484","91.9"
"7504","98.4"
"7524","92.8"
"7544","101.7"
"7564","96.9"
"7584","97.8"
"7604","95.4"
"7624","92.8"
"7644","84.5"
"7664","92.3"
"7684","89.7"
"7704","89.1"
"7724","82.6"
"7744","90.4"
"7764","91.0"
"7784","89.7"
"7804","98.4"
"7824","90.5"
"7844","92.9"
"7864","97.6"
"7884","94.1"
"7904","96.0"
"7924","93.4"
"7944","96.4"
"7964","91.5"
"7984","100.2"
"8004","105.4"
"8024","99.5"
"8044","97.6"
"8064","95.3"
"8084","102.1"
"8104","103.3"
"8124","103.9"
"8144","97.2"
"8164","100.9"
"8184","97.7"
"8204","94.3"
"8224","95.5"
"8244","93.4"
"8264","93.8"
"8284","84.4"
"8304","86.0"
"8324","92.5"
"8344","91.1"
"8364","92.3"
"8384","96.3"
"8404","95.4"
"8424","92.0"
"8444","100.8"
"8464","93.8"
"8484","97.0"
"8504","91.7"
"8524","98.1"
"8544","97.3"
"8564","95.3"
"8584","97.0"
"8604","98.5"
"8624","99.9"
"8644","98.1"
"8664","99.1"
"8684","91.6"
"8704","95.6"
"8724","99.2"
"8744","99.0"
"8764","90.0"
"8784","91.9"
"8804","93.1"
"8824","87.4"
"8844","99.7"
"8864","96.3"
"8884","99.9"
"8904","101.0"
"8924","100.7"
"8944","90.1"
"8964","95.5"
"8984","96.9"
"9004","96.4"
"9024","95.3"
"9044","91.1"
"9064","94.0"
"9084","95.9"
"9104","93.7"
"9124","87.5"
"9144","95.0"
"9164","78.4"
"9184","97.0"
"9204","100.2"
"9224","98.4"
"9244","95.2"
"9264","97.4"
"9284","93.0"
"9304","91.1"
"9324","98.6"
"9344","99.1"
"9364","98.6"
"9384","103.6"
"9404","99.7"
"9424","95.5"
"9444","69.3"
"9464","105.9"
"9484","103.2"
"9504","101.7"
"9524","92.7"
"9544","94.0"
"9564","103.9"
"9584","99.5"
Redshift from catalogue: 0.07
